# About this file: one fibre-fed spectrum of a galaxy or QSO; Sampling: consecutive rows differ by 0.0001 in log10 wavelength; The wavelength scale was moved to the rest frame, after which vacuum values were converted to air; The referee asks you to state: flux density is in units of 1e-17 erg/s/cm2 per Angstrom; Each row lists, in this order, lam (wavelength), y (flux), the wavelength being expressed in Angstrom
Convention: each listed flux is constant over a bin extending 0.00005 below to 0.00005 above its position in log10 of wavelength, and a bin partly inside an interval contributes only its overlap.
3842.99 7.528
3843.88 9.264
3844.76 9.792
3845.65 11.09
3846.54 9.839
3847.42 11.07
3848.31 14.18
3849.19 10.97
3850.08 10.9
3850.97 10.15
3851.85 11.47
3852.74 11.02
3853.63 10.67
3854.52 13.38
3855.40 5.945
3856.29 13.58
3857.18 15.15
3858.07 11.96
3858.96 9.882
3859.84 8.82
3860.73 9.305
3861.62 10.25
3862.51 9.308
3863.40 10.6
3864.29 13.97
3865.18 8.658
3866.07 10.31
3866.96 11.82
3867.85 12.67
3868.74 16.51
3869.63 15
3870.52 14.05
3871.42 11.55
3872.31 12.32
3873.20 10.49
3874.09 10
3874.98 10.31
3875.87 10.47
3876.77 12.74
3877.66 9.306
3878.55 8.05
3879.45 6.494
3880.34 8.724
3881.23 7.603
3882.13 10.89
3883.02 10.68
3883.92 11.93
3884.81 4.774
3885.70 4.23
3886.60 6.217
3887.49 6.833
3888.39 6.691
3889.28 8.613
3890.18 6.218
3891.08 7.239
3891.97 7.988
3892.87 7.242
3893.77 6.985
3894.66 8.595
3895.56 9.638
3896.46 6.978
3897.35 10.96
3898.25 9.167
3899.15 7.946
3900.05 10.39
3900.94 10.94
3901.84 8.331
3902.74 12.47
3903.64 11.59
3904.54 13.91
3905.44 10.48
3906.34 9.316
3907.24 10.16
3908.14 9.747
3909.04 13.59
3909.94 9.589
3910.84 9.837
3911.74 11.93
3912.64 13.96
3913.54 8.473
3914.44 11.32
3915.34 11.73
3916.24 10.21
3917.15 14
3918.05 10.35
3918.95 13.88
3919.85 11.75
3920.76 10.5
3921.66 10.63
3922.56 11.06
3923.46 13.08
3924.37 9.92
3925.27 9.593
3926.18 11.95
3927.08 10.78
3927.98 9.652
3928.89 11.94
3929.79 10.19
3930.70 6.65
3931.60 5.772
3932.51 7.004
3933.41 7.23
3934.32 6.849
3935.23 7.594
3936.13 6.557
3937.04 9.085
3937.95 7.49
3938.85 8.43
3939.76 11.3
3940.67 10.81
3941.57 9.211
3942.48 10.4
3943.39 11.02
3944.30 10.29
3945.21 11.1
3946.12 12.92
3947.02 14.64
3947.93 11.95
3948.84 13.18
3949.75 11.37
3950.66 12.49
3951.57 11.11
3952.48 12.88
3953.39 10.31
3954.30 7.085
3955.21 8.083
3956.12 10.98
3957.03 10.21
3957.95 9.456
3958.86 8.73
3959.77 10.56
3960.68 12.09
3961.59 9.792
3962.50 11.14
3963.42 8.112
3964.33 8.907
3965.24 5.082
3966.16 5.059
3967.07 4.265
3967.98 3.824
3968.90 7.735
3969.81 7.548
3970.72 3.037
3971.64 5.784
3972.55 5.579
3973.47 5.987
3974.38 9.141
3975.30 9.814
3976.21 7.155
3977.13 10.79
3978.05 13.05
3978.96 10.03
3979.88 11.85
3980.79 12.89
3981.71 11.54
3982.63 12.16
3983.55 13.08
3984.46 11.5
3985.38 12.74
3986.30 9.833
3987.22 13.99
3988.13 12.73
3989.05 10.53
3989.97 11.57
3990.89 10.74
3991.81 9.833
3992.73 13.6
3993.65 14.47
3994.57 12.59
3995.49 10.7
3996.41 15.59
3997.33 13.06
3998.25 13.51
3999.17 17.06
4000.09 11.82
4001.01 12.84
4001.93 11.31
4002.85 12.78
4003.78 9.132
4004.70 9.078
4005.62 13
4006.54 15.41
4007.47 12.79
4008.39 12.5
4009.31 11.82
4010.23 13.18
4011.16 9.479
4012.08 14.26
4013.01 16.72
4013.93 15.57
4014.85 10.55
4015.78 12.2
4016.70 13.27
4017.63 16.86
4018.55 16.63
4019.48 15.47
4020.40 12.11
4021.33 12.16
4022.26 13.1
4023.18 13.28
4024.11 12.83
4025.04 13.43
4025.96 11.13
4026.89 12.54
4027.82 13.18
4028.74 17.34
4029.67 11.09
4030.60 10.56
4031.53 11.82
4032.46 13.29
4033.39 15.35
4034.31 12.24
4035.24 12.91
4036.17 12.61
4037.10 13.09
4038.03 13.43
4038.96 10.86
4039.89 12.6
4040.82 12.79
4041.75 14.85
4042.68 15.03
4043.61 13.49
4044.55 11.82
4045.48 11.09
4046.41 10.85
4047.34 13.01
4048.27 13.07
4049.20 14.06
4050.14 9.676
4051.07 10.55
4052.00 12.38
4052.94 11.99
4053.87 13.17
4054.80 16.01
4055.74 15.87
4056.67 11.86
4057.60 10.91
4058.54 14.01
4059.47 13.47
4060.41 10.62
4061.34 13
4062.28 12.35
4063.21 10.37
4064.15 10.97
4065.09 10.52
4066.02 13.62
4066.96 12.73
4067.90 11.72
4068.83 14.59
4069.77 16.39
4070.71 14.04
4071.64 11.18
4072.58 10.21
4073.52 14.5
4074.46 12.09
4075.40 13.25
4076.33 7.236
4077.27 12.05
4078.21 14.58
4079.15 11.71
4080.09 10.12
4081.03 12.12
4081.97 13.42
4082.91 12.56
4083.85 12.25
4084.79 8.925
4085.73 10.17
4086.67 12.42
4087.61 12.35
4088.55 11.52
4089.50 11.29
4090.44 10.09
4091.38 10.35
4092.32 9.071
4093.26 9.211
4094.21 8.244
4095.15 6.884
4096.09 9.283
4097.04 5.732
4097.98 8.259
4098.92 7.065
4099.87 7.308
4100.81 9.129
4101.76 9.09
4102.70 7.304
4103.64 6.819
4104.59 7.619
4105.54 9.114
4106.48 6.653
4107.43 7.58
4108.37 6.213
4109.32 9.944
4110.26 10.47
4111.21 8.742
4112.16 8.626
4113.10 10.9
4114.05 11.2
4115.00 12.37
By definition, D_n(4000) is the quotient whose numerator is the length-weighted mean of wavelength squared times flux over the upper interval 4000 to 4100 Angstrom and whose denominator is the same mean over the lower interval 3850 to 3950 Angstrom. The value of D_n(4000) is 1.29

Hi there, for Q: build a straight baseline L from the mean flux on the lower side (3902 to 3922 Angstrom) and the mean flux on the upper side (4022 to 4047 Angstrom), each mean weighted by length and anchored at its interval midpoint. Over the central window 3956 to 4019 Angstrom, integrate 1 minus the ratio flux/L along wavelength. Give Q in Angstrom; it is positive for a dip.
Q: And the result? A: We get 6.4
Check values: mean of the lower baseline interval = 11.3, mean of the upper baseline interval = 12.8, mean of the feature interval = 11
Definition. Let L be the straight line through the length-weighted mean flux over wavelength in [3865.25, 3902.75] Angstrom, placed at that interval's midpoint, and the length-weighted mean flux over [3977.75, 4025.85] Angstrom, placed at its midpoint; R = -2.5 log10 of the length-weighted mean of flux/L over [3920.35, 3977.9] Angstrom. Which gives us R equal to 0.21 mag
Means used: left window 9.49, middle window 9.27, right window 12.7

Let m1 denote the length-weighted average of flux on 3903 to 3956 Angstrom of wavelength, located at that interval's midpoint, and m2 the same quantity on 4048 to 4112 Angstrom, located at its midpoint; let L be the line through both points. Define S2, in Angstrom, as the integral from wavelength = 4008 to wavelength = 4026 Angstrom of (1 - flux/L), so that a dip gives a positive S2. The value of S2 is -4.5 Angstrom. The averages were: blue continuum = 10.5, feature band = 13.4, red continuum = 10.9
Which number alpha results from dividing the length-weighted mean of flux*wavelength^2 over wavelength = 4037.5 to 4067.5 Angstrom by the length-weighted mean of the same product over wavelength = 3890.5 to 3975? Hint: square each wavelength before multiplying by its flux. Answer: 1.38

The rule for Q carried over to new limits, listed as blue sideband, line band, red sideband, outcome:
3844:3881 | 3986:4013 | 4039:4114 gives -3.4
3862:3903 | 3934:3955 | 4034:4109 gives -0.4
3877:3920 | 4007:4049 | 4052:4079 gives -4.1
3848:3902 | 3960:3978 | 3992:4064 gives 6.4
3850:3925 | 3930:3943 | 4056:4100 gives 2.9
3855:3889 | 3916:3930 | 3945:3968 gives -1.7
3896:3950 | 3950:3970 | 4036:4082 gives 3.7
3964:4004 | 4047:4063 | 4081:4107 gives -4.8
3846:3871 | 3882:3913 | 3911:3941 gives 3.9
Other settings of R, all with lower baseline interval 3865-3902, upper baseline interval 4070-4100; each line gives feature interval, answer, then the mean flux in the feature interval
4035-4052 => -0.20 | 12.5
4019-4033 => -0.24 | 12.9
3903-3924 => -0.18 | 11.4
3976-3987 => -0.15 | 11.5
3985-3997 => -0.21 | 12.2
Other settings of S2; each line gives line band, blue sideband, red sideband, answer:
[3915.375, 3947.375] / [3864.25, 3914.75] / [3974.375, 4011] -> 1.9 Angstrom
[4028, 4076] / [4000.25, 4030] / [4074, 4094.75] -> -2.8 Angstrom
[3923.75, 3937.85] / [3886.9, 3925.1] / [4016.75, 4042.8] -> 2.6 Angstrom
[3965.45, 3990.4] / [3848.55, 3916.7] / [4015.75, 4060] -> 5.5 Angstrom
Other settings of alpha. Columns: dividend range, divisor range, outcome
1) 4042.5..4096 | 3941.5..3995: 1.23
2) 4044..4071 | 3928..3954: 1.34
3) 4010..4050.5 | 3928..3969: 1.45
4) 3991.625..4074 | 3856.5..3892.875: 1.40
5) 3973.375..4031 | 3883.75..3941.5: 1.37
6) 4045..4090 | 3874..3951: 1.34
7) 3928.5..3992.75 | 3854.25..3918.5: 0.99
